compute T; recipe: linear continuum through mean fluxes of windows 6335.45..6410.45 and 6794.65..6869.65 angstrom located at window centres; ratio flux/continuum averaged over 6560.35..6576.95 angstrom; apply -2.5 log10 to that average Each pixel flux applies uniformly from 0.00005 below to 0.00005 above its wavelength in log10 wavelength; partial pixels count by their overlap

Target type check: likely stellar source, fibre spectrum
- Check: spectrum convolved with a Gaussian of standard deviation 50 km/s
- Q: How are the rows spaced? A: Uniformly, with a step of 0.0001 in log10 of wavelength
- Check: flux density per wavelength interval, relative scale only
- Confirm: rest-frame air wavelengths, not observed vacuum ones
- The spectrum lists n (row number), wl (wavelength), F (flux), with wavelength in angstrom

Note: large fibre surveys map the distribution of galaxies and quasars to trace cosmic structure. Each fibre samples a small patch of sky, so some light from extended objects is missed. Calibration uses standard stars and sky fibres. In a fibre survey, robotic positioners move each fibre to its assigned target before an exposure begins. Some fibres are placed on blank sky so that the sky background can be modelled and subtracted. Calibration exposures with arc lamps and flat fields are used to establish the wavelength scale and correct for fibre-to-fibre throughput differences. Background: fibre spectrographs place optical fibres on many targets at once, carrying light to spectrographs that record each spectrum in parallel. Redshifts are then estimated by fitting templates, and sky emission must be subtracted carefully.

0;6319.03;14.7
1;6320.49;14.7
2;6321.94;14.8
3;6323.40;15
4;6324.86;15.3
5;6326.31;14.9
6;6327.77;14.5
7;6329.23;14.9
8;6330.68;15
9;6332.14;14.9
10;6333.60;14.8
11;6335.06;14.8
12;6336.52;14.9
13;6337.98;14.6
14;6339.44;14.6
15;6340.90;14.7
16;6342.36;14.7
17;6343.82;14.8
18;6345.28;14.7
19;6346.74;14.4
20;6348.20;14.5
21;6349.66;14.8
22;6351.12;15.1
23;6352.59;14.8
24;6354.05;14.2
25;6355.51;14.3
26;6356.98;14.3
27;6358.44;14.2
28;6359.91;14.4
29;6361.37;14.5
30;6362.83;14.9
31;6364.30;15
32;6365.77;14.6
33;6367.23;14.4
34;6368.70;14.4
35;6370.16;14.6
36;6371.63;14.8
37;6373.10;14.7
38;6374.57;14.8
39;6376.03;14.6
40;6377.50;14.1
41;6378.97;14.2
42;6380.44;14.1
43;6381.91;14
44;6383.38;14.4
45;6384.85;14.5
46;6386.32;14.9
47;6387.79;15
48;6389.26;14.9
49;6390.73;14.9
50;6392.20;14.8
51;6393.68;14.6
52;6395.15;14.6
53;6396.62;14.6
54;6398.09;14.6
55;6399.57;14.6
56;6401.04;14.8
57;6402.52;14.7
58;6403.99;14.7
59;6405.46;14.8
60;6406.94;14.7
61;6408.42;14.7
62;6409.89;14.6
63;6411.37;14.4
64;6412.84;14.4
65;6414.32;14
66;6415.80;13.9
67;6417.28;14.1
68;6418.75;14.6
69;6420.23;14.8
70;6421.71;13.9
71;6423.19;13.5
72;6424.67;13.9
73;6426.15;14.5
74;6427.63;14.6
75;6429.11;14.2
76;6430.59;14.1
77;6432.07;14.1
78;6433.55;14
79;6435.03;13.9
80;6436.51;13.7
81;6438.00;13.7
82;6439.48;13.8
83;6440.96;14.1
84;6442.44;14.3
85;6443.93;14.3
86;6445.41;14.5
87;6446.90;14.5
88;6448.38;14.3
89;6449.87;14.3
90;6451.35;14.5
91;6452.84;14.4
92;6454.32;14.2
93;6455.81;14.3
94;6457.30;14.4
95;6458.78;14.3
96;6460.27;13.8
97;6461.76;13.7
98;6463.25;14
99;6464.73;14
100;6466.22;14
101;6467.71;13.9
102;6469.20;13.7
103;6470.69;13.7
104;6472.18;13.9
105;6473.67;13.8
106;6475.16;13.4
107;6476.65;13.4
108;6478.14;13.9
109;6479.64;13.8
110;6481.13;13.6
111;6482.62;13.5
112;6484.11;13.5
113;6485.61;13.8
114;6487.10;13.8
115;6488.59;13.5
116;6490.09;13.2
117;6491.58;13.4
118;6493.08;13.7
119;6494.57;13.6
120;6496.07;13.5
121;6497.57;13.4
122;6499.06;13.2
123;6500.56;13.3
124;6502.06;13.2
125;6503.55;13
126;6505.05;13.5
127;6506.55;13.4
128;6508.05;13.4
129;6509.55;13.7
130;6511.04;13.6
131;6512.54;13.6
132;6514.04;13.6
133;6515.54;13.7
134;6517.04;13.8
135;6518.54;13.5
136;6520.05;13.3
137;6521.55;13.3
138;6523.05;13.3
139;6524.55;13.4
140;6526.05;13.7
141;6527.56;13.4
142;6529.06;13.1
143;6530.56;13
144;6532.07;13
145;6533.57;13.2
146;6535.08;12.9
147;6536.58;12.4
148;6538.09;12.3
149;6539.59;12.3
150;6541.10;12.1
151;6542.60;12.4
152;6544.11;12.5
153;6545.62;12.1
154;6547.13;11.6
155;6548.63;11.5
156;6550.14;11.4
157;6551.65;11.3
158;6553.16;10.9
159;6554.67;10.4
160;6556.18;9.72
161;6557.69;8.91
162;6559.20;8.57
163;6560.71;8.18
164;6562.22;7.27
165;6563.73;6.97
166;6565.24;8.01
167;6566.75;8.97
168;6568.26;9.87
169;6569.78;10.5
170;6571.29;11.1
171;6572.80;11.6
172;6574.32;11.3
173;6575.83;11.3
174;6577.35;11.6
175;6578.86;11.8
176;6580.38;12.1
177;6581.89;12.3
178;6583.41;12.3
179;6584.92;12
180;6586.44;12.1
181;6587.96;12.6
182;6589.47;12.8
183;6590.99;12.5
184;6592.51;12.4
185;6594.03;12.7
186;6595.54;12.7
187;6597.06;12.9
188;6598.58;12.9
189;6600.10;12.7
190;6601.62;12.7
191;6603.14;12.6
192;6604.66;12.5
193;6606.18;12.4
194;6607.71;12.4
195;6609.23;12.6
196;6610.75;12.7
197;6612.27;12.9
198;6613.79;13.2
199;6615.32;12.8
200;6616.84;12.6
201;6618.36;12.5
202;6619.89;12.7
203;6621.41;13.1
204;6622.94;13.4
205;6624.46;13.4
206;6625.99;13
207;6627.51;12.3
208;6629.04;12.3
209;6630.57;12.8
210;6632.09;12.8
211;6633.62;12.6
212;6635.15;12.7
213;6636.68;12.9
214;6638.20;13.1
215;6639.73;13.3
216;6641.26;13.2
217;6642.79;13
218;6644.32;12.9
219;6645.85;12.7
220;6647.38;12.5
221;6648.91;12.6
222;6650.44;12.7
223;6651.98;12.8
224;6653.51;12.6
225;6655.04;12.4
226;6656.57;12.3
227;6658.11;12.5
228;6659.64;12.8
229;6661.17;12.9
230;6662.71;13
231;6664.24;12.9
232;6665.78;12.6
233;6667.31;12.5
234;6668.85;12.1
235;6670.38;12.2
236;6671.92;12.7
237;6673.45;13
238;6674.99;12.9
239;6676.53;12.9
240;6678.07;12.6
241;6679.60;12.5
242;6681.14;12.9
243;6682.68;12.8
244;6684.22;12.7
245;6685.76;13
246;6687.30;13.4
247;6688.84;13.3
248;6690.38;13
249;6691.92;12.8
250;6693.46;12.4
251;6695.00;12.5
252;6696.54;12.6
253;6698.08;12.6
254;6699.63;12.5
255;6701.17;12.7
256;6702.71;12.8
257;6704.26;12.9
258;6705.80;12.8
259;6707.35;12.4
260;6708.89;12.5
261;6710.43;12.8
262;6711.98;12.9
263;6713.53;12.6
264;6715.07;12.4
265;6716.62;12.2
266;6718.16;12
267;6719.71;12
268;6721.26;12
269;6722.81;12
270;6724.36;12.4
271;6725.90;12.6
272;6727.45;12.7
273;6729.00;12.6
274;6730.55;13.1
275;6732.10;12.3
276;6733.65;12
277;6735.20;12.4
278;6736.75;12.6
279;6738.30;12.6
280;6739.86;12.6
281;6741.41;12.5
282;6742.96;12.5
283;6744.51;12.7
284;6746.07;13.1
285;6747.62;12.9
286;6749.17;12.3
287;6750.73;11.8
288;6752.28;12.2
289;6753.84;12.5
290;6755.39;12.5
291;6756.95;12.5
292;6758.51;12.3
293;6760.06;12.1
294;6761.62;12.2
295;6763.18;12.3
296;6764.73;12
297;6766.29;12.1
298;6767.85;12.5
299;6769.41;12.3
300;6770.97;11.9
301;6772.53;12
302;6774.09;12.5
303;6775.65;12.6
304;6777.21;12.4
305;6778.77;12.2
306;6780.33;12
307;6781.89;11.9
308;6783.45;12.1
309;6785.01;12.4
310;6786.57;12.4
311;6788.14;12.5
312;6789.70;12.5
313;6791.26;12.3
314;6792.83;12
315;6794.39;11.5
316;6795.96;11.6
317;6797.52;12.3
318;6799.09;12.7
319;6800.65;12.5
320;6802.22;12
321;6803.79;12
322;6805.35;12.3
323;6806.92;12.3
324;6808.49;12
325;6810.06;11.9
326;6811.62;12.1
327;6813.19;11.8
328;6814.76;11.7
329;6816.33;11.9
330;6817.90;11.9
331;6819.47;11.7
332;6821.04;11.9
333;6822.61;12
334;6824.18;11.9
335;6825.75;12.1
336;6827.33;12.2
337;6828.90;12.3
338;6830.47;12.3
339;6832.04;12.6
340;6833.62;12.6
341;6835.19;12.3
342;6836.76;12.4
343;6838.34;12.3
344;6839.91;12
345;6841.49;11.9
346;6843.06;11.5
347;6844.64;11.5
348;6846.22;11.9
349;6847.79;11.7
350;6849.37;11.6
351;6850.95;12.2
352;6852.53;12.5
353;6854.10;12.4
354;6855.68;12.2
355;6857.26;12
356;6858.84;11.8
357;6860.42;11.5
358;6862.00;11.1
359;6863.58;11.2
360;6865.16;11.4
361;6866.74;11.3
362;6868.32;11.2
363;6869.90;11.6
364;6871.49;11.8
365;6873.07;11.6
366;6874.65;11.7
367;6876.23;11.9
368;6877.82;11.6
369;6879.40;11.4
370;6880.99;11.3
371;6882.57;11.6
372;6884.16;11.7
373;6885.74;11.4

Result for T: 0.37 mag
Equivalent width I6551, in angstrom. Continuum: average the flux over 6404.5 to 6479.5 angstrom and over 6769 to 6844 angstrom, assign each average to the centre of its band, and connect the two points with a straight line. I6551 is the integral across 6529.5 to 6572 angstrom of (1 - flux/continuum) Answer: 8.45 angstrom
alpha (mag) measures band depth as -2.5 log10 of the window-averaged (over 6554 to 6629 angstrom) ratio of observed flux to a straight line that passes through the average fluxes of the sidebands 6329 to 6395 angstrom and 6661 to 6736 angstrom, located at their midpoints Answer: 0.14 mag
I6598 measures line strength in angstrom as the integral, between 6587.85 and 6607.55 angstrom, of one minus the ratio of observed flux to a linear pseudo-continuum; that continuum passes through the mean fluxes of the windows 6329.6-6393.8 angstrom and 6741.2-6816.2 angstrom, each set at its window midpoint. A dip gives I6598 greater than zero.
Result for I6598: 0.9 angstrom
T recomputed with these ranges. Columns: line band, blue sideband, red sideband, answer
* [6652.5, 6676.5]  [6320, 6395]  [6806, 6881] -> 0.022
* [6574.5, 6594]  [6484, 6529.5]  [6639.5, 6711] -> 0.084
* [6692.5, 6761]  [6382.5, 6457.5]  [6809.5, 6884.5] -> 0.007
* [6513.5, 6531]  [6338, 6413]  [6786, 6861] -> 0.027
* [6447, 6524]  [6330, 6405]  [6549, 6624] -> -0.060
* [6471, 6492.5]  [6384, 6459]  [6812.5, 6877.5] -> 0.033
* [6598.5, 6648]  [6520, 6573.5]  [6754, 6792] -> -0.102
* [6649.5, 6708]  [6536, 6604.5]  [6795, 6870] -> -0.100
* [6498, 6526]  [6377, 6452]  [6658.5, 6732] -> 0.026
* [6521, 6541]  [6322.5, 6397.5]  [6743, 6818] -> 0.055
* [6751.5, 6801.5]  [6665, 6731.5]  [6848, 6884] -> -0.006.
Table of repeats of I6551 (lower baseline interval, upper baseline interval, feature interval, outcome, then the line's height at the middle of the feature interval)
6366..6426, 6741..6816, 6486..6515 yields 0.9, 13.9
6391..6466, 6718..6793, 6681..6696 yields -0.1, 12.7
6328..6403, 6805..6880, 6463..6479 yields 0.3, 14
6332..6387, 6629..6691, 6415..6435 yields 0.0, 14.2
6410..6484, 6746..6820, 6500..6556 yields 3.4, 13.6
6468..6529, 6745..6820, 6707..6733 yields 0.1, 12.5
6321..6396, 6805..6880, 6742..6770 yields 0.0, 12.4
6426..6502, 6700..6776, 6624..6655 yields 0.4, 13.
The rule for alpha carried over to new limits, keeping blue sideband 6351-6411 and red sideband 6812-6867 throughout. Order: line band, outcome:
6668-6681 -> 0.022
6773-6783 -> 0.003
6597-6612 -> 0.055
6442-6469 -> -0.003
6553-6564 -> 0.465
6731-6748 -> -0.004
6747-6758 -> 0.006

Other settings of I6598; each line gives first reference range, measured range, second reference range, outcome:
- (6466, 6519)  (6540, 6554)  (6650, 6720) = 1.6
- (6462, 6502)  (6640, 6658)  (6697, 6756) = 0.2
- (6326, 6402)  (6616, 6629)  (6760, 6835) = 0.3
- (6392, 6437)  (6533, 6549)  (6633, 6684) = 1.4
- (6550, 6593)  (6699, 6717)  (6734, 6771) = -1.0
